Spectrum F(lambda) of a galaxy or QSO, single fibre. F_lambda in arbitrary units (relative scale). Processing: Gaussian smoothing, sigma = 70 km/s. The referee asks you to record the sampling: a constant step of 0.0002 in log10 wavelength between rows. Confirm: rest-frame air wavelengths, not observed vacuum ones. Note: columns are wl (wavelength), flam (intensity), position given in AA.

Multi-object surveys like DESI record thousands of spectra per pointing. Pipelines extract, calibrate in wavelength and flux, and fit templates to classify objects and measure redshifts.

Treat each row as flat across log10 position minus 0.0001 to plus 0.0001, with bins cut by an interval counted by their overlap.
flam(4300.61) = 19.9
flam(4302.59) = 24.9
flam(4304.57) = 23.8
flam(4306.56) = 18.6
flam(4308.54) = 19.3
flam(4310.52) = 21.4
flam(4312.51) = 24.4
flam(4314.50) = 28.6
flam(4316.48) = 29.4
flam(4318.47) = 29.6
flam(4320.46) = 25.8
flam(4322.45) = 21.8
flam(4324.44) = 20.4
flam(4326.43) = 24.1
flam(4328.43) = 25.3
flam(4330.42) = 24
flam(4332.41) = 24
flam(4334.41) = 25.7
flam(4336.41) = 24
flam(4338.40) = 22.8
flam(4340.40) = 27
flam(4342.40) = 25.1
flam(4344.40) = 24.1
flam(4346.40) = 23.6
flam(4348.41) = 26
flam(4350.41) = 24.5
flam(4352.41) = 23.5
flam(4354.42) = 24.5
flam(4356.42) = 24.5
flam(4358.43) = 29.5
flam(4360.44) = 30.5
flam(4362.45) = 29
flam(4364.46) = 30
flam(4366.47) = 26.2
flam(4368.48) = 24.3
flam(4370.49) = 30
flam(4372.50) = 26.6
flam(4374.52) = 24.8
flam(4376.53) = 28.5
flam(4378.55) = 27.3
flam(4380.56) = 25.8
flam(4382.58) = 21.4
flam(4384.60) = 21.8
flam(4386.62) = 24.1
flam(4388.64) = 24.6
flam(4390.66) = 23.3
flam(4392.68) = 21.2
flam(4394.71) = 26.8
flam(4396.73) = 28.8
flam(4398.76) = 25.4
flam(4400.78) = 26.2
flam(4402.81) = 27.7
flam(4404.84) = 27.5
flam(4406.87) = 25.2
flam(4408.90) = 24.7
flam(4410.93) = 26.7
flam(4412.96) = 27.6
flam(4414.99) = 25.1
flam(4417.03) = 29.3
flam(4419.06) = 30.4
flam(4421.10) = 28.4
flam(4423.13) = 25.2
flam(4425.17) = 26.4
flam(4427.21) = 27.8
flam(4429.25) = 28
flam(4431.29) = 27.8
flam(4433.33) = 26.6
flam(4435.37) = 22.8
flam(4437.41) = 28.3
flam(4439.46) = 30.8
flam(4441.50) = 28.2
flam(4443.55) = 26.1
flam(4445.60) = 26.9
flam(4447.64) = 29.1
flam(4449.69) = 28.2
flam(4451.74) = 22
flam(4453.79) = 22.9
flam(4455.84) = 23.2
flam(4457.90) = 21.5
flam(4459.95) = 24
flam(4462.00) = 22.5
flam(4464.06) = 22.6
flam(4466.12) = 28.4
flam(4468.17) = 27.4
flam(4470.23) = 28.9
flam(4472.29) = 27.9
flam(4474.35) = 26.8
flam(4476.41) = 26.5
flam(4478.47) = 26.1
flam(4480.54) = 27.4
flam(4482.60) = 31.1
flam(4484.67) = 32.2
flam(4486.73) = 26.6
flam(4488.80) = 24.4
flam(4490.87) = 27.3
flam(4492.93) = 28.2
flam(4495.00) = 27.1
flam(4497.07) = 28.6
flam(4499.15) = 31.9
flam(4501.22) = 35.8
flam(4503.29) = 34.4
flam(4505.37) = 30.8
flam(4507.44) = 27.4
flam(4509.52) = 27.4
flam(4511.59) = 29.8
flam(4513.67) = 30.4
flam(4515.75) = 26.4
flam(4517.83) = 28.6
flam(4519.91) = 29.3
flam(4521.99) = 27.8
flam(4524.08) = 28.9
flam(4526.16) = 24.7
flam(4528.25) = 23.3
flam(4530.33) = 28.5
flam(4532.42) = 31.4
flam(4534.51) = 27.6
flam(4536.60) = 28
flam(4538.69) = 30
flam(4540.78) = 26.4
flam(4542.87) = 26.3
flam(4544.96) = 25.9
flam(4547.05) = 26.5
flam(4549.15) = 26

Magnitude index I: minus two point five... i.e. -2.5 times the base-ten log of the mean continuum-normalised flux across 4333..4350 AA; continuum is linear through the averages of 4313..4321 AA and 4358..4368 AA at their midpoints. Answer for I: 0.15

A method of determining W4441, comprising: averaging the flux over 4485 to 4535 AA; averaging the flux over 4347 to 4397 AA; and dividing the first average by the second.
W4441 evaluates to 1.11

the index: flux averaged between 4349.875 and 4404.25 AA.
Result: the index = 26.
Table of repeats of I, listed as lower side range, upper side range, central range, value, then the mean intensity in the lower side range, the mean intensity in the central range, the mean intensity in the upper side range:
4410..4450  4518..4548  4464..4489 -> -0.008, 27.5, 27.7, 27.5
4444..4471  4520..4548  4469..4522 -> -0.100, 25.2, 28.8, 27.4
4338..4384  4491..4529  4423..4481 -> 0.064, 26.1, 26.2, 28.9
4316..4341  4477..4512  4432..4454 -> 0.044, 24.8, 26.7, 29.2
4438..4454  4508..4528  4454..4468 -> 0.141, 27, 23.9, 27.9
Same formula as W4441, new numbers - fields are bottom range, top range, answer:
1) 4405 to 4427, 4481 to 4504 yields 1.10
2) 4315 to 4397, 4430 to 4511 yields 1.07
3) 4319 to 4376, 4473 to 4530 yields 1.12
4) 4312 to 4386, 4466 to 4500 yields 1.09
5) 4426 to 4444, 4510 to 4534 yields 1.02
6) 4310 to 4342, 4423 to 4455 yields 1.07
